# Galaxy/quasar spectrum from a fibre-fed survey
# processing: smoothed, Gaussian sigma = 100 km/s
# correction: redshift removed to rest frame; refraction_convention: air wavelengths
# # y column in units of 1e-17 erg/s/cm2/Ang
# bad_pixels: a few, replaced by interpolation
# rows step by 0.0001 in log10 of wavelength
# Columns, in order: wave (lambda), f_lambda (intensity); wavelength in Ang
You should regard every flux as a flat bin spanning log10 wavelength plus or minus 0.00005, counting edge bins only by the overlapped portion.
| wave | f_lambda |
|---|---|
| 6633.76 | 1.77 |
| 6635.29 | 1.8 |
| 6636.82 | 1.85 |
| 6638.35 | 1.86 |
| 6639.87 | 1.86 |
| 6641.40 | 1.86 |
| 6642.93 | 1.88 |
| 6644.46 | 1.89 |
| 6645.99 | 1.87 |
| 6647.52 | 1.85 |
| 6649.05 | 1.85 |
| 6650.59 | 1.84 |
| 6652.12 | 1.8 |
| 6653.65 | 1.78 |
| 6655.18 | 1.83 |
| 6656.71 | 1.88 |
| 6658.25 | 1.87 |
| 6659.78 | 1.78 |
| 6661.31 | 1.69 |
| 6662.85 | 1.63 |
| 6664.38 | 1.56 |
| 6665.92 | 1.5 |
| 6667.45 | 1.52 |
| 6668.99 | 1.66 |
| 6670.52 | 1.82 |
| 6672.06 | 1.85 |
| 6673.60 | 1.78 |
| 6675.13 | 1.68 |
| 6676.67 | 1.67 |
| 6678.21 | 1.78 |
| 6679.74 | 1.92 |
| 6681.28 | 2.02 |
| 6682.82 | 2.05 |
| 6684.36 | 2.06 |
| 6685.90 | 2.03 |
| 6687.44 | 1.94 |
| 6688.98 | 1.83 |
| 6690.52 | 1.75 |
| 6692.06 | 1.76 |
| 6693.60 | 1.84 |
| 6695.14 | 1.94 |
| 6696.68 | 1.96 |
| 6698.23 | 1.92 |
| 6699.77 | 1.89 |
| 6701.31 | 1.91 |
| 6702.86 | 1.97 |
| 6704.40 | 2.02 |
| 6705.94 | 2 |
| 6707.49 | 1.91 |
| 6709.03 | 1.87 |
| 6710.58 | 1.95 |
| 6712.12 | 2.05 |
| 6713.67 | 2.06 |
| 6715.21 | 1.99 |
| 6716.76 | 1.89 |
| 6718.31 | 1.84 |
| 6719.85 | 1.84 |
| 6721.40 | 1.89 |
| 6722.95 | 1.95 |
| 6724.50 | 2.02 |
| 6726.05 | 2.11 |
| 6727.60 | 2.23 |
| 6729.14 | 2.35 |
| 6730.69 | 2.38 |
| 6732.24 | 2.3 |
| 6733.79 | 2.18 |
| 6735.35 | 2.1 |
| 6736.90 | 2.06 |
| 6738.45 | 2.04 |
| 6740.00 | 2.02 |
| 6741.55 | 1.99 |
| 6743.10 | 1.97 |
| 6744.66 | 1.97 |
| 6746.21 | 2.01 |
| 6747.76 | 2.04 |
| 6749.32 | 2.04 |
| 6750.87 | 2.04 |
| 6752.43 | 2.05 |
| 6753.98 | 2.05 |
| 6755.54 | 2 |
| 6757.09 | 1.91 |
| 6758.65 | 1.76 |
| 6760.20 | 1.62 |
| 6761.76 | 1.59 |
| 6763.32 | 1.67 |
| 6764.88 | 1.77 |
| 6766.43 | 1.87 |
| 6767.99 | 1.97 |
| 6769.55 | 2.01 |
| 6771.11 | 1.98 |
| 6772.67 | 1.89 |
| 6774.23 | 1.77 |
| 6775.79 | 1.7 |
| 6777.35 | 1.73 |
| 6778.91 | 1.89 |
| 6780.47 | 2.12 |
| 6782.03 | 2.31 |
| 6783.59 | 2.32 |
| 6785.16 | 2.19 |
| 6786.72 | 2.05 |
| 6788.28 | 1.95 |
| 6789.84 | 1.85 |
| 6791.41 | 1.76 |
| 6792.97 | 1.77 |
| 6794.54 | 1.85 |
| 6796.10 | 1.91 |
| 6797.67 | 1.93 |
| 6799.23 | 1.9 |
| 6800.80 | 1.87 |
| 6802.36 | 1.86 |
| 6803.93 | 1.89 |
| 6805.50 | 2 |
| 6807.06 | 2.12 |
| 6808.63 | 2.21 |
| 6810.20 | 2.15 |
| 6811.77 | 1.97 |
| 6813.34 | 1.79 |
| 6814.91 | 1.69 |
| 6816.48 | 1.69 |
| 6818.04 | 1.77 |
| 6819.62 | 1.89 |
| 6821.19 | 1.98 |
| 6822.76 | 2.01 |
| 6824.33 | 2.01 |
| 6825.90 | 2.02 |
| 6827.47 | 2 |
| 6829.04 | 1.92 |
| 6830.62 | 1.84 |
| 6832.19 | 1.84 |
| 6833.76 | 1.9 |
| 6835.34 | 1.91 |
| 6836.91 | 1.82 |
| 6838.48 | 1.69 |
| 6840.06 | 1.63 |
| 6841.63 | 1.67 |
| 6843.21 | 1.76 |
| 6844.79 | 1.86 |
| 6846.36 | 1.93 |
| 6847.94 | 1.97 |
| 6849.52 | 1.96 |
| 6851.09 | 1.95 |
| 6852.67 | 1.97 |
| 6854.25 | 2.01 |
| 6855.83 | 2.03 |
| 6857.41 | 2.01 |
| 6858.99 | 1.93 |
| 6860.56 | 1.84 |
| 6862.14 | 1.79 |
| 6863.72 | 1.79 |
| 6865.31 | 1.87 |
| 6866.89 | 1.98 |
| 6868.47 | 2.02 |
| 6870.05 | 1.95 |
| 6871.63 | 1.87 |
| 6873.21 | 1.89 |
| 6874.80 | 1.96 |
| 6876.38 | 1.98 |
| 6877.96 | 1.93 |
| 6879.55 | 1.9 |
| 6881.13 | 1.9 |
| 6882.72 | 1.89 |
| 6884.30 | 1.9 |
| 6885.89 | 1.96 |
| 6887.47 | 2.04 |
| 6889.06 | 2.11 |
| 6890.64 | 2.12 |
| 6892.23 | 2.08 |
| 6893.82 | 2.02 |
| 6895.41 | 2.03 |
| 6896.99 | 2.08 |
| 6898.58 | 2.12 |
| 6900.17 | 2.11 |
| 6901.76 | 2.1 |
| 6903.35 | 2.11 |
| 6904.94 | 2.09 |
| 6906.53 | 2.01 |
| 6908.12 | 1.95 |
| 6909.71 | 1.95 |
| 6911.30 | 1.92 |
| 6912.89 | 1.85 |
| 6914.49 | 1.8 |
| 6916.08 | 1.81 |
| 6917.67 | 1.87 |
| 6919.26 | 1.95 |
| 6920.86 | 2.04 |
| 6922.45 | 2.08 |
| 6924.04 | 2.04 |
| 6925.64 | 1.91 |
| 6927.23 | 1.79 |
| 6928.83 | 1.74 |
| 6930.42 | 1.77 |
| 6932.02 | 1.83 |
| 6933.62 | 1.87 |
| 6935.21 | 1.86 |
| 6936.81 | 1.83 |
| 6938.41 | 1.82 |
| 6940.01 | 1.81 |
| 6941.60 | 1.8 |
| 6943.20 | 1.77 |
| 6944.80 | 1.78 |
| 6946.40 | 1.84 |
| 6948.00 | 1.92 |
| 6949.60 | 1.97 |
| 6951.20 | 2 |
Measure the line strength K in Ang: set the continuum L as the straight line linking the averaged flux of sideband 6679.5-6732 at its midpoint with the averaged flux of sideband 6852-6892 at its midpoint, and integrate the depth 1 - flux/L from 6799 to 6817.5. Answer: 0.31 Ang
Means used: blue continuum 1.98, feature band 1.93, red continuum 1.95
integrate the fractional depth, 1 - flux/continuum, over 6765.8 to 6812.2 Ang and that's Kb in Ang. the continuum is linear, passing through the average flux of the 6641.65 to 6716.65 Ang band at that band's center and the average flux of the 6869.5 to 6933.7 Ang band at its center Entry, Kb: -1.3 Ang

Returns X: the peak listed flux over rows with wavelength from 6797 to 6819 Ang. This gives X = 2.21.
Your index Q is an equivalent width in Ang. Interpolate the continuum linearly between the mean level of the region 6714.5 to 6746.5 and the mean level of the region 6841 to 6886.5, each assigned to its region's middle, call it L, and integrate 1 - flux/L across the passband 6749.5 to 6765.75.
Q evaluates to 1.39 Ang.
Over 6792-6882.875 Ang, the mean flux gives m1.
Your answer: 1.9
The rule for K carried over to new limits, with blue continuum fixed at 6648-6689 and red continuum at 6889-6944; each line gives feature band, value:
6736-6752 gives -1.5 Ang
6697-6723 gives -1.6 Ang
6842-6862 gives -0.2 Ang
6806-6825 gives -0.6 Ang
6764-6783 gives -0.6 Ang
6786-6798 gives -0.1 Ang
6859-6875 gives 0.2 Ang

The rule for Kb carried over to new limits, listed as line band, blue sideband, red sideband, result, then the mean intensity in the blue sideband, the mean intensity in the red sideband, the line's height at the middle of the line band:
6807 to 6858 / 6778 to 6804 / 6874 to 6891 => 1.6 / 1.97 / 1.97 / 1.97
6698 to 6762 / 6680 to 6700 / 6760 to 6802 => -2.9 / 1.92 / 1.9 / 1.91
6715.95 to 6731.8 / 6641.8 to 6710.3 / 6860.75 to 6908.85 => -1.6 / 1.84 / 1.98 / 1.87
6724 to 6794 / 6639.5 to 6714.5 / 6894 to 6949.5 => -4.2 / 1.85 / 1.92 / 1.87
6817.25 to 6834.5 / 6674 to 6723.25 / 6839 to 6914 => 0.1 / 1.91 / 1.95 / 1.94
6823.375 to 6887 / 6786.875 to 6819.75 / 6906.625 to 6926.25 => 0.4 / 1.9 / 1.93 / 1.92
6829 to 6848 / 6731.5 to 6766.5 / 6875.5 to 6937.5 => 1.4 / 1.96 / 1.96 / 1.96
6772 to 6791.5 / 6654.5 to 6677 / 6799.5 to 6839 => -1.1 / 1.71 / 1.91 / 1.87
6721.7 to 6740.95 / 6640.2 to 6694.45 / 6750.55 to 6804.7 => -2.8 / 1.81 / 1.91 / 1.87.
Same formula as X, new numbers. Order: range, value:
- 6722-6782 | 2.38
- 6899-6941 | 2.11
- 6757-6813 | 2.32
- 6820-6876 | 2.03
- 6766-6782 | 2.12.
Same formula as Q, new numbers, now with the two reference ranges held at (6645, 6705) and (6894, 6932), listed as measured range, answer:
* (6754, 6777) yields 0.6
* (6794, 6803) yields 0.0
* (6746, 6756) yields -0.9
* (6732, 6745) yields -1.4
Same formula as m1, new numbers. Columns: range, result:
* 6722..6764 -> 2.02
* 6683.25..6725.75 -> 1.93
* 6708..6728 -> 1.97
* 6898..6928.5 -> 1.97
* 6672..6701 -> 1.88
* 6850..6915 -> 1.97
